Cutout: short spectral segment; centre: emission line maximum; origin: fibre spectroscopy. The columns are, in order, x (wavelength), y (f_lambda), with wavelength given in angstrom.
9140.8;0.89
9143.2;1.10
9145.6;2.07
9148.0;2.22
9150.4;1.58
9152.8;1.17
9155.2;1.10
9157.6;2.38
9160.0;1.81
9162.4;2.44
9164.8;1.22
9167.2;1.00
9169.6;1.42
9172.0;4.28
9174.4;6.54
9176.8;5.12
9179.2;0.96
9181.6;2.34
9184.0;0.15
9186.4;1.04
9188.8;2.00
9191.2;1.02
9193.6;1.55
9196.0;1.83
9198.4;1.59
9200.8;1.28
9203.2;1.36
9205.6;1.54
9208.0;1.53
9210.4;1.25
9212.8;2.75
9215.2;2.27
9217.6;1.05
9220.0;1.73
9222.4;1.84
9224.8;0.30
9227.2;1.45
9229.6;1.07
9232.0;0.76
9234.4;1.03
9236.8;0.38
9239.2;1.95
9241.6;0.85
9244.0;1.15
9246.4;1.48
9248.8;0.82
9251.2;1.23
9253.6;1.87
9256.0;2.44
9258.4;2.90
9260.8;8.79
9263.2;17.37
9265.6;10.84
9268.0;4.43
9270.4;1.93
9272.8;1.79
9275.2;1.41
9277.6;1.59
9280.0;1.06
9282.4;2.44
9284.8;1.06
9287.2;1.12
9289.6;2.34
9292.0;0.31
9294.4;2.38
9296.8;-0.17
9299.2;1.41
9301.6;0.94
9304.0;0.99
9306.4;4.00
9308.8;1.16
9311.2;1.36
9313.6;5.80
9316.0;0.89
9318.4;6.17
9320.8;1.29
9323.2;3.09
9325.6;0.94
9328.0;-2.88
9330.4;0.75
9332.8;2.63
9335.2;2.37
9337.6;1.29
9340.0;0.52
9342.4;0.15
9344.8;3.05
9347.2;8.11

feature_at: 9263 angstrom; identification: [O III] 5007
